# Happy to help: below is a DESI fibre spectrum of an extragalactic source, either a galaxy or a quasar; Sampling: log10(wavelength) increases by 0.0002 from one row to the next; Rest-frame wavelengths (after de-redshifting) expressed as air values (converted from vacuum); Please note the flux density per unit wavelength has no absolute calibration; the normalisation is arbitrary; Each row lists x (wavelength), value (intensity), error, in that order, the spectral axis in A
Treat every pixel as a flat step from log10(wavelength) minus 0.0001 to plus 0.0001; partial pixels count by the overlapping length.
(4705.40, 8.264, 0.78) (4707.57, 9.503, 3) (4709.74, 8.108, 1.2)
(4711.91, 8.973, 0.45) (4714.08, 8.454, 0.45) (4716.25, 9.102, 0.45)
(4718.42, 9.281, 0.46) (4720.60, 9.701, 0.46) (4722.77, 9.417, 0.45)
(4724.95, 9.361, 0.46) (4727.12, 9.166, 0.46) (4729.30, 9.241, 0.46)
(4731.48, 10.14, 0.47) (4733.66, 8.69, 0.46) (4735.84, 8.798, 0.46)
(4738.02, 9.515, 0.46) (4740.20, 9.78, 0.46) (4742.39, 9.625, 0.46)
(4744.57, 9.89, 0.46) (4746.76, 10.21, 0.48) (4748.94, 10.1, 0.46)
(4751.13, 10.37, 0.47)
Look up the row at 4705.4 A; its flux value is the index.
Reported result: 8.264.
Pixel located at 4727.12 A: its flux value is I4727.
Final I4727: 9.166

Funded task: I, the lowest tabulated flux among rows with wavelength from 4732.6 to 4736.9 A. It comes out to 8.69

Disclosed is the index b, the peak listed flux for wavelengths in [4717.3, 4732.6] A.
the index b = 10.14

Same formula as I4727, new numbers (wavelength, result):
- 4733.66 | 8.69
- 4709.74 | 8.108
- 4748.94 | 10.1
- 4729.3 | 9.241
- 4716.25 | 9.102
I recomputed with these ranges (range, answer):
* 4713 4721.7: 8.454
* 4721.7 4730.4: 9.166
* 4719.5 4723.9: 9.417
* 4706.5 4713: 8.108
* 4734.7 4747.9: 8.798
